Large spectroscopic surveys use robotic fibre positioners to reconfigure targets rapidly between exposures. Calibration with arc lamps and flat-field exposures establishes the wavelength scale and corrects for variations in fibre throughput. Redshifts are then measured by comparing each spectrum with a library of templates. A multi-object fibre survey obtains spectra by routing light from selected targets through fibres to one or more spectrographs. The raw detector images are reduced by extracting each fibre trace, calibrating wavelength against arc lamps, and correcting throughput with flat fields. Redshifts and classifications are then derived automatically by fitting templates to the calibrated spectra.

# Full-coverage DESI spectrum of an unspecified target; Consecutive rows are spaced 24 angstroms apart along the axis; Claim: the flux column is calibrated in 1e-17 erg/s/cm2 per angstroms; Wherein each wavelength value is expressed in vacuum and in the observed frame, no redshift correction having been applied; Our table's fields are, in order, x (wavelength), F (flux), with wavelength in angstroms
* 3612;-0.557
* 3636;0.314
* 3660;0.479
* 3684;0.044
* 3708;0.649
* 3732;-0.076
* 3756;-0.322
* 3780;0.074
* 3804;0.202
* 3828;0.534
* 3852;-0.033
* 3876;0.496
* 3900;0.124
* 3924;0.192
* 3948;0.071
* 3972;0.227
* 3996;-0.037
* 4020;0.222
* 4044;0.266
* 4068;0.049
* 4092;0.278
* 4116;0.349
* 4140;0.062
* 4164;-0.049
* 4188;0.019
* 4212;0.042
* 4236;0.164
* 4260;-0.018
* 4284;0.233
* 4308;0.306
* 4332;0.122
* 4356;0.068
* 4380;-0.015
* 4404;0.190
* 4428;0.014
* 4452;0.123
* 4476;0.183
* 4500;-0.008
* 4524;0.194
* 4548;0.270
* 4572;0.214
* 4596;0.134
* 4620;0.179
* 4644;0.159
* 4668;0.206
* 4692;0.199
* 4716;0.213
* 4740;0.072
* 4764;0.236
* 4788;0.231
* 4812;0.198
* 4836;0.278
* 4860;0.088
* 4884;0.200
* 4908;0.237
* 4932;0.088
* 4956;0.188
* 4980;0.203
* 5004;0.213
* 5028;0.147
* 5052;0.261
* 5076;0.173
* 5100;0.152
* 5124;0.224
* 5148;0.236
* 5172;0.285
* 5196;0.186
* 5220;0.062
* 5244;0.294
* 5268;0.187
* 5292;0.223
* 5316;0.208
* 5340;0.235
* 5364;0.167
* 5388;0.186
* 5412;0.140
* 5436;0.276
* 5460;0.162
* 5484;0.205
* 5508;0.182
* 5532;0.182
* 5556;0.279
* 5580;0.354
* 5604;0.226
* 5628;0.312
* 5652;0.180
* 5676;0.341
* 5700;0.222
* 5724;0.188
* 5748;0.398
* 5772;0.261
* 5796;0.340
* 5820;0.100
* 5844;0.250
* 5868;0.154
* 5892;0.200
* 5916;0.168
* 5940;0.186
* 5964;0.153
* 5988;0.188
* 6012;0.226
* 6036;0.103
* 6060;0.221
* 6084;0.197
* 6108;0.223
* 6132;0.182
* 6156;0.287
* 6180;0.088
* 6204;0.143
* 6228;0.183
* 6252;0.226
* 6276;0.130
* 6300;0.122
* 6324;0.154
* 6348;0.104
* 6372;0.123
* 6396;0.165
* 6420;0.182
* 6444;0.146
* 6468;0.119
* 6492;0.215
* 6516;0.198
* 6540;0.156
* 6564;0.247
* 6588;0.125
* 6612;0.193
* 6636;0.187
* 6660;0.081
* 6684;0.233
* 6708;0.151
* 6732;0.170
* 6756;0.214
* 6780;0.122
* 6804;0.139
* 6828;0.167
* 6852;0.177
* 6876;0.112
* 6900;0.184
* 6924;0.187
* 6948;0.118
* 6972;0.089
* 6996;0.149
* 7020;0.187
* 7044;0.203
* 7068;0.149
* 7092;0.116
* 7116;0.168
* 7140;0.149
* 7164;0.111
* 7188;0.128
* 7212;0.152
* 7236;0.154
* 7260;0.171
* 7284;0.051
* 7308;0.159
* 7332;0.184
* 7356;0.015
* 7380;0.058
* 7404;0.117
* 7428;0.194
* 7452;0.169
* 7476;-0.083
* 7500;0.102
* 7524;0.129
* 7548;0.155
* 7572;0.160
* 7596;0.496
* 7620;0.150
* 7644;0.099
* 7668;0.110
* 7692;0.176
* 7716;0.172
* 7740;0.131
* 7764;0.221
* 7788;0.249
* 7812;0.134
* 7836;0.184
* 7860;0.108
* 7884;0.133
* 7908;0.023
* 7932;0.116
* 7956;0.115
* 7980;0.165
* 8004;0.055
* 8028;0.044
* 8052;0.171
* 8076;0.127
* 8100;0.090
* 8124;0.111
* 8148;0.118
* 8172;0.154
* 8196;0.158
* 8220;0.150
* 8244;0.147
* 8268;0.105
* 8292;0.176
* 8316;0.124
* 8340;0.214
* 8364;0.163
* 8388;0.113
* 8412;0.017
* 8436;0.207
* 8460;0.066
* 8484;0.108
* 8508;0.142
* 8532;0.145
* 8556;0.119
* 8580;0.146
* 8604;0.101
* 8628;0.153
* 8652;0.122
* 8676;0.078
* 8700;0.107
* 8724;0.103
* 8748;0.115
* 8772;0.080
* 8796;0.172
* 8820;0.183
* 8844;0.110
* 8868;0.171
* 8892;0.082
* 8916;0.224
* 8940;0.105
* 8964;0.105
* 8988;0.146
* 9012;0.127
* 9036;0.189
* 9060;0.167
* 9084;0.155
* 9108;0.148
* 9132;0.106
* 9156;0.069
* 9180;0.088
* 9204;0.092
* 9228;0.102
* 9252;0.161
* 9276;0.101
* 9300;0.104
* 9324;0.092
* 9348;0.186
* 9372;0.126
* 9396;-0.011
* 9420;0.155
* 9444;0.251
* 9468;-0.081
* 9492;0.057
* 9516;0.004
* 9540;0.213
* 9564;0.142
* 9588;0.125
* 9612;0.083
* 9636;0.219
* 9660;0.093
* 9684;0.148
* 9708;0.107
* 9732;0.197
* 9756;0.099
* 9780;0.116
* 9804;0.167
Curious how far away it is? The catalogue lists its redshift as 0.16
